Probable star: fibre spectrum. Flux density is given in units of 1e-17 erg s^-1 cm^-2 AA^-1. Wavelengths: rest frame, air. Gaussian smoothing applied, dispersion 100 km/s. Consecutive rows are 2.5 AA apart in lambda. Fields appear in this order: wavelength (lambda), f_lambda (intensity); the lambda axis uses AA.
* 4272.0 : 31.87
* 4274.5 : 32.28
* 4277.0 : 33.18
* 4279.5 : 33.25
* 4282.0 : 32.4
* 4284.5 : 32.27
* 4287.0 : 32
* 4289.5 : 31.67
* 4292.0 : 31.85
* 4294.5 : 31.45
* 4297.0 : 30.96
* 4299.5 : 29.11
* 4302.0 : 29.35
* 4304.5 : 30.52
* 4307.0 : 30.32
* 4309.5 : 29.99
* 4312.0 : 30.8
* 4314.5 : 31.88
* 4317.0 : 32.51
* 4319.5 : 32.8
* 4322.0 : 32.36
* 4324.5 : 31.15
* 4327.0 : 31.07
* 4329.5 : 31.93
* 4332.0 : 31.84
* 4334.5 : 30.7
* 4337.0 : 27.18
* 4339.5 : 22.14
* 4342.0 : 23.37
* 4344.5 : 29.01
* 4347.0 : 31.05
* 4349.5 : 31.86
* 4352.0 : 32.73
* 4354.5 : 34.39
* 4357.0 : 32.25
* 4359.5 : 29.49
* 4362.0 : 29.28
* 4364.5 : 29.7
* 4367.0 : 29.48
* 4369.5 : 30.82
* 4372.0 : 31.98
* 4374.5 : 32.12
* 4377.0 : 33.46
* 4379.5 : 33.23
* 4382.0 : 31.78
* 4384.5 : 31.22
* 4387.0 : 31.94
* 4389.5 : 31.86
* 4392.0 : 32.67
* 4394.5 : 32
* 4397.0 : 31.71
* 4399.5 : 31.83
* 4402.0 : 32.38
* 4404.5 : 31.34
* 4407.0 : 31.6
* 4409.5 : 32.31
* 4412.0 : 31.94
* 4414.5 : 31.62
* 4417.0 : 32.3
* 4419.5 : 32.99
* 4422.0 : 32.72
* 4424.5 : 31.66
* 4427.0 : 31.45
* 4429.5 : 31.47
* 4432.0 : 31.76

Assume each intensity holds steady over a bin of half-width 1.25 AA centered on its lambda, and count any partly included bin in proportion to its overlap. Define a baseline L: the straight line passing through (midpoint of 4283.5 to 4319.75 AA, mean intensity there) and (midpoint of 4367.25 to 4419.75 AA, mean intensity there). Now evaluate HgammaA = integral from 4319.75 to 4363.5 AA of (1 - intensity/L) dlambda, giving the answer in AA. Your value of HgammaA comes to 1.8 AA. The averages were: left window 31.1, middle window 30.2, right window 32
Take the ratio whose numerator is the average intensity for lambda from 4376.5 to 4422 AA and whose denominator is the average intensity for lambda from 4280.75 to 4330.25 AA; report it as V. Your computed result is 1.03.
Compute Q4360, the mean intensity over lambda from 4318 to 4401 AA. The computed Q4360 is 30.9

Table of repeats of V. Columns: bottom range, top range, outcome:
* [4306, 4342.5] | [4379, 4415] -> 1.06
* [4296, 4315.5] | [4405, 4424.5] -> 1.06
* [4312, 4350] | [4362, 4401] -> 1.05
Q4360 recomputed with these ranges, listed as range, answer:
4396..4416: 31.8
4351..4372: 31.1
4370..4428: 32.1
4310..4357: 30.5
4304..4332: 31.4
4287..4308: 30.7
